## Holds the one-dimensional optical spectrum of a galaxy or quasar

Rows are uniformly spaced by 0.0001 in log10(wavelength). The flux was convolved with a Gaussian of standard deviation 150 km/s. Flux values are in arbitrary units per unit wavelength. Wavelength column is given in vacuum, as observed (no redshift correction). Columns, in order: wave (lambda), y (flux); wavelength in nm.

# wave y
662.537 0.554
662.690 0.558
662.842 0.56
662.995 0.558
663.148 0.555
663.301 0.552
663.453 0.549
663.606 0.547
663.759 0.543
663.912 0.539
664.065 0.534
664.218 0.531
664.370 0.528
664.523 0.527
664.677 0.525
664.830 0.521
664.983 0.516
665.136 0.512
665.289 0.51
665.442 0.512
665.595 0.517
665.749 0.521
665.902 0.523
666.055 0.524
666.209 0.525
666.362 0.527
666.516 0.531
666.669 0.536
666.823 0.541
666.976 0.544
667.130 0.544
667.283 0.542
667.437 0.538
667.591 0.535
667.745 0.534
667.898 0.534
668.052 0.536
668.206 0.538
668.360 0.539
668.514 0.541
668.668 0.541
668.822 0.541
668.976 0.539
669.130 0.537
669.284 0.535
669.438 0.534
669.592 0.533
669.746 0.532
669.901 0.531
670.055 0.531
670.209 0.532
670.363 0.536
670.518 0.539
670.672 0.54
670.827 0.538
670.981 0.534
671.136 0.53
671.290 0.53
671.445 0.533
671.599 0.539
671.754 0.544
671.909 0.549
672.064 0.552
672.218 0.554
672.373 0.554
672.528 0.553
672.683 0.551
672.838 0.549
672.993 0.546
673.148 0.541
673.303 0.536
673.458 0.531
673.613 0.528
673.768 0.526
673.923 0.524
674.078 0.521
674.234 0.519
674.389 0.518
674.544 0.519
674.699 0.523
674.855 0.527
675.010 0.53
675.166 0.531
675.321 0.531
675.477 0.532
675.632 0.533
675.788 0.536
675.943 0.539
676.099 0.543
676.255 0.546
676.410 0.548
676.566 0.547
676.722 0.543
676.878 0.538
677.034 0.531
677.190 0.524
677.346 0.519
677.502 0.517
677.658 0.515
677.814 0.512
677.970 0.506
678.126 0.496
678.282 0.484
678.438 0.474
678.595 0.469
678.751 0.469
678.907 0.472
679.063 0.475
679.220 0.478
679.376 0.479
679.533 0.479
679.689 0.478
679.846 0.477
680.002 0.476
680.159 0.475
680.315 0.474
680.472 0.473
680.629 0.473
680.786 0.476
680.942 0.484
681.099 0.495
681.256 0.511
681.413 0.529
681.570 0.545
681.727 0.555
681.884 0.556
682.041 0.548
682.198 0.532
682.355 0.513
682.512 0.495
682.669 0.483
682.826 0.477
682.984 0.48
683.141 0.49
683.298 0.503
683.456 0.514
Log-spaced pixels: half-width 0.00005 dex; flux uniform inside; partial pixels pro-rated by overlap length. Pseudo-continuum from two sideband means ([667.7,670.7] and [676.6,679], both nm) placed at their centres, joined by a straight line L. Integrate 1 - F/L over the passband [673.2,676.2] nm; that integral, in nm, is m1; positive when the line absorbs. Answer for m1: -0.07 nm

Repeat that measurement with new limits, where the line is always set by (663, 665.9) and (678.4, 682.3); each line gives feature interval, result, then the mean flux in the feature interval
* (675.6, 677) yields -0.11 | 0.541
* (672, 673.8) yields -0.11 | 0.544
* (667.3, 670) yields -0.08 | 0.536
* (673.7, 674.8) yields -0.03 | 0.521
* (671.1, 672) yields -0.04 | 0.538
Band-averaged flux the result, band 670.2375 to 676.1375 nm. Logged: 0.536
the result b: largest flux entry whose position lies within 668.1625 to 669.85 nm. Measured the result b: 0.541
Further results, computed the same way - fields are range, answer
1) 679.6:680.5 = 0.478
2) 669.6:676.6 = 0.554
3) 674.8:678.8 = 0.548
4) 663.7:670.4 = 0.544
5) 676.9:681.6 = 0.545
